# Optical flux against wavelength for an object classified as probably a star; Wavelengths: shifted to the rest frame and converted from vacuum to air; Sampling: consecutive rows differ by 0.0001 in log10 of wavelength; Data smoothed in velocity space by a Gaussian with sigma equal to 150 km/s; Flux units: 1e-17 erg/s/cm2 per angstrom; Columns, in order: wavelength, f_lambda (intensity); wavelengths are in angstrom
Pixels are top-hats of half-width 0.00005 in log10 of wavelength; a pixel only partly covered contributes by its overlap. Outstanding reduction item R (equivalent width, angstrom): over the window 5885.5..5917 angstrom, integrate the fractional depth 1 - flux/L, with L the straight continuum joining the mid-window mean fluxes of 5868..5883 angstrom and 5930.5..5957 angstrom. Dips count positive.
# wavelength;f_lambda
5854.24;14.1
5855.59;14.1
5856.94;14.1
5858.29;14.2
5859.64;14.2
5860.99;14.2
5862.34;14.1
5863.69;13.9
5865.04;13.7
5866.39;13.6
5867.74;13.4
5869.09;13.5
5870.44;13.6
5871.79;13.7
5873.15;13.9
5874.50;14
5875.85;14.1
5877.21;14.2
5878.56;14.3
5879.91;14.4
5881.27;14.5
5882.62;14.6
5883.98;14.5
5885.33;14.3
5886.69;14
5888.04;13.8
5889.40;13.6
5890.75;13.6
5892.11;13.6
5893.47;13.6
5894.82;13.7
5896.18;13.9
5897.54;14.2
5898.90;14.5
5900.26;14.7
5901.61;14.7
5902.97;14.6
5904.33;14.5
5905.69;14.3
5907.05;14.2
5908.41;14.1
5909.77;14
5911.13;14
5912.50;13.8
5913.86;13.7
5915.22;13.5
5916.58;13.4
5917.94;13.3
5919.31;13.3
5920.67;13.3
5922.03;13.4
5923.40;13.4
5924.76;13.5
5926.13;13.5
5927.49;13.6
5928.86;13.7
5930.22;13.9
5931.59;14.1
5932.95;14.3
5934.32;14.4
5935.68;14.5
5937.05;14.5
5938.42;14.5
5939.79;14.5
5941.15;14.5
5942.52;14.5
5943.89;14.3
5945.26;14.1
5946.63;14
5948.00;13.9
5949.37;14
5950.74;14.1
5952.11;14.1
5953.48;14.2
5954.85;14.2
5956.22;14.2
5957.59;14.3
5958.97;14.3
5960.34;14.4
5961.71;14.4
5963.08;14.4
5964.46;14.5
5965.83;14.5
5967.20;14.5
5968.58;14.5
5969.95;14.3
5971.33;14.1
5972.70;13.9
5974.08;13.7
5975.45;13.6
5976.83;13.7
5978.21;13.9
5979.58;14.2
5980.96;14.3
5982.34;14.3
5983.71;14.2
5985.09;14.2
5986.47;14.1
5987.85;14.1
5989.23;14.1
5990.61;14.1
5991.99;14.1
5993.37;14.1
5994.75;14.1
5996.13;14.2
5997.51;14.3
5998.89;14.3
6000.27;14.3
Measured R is 0.25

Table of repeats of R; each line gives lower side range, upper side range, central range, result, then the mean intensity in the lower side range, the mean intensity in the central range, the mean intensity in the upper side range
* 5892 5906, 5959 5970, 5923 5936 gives 0.41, 14.2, 13.9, 14.4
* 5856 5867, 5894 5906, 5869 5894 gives 0.31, 14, 14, 14.3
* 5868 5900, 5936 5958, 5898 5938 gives 0.49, 14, 14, 14.2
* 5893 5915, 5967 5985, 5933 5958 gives -0.28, 14.1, 14.3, 14.1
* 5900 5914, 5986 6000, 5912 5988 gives 0.82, 14.2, 14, 14.2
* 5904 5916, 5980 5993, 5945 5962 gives -0.10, 14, 14.2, 14.2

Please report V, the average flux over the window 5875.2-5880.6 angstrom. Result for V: 14.2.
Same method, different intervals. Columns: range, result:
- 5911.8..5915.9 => 13.7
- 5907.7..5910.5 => 14.1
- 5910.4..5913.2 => 13.9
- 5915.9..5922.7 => 13.3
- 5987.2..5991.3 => 14.1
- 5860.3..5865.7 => 14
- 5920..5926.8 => 13.4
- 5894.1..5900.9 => 14.2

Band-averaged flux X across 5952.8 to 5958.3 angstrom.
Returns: 14.2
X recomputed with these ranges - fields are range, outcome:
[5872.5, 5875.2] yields 14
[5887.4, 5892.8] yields 13.6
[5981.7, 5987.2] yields 14.2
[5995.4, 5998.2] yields 14.3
